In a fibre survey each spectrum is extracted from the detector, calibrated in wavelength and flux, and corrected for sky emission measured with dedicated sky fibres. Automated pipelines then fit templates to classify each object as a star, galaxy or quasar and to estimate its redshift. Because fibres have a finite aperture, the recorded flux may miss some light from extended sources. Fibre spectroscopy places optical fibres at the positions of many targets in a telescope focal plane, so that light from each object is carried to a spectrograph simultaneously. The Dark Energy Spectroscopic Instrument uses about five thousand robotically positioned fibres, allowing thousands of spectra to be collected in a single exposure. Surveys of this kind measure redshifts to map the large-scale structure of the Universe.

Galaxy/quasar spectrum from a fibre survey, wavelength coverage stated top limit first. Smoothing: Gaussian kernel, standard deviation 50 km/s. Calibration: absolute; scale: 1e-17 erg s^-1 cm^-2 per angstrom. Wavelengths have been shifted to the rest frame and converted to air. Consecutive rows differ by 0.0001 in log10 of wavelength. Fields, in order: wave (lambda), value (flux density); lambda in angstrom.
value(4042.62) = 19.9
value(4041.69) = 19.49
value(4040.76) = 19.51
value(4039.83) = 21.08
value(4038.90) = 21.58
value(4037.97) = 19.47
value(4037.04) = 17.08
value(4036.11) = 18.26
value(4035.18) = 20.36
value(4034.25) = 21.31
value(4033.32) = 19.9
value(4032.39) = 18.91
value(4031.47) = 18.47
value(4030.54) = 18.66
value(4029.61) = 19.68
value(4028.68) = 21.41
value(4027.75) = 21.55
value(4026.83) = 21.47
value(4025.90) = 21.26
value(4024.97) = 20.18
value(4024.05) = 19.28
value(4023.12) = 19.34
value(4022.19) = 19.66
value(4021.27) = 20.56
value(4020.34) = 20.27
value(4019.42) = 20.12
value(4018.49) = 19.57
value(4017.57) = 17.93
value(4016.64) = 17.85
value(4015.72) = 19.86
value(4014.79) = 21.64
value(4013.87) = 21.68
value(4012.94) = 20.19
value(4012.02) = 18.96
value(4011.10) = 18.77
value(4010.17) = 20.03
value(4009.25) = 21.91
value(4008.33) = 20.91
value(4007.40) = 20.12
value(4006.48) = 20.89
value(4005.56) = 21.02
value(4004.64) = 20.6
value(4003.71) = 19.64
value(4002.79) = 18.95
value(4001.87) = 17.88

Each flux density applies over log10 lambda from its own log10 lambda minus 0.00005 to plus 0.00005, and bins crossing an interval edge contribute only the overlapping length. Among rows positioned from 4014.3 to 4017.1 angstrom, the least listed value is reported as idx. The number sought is 17.85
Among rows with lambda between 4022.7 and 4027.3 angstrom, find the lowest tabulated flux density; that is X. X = 19.28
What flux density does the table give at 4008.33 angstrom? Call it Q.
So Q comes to 20.91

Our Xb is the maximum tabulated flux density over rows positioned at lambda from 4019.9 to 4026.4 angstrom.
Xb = 21.26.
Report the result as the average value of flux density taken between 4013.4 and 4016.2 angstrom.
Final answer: 21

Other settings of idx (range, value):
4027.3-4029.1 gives 21.41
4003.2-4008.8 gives 19.64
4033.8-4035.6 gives 20.36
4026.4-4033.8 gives 18.47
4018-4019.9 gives 19.57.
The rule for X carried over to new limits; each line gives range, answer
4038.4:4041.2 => 19.51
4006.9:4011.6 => 18.77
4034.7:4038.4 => 17.08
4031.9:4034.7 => 18.91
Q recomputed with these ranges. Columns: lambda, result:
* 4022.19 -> 19.66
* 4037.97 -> 19.47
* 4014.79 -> 21.64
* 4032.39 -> 18.91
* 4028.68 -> 21.41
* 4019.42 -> 20.12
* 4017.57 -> 17.93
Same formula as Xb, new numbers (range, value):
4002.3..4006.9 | 21.02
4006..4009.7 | 21.91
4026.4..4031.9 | 21.55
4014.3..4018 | 21.64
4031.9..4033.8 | 19.9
